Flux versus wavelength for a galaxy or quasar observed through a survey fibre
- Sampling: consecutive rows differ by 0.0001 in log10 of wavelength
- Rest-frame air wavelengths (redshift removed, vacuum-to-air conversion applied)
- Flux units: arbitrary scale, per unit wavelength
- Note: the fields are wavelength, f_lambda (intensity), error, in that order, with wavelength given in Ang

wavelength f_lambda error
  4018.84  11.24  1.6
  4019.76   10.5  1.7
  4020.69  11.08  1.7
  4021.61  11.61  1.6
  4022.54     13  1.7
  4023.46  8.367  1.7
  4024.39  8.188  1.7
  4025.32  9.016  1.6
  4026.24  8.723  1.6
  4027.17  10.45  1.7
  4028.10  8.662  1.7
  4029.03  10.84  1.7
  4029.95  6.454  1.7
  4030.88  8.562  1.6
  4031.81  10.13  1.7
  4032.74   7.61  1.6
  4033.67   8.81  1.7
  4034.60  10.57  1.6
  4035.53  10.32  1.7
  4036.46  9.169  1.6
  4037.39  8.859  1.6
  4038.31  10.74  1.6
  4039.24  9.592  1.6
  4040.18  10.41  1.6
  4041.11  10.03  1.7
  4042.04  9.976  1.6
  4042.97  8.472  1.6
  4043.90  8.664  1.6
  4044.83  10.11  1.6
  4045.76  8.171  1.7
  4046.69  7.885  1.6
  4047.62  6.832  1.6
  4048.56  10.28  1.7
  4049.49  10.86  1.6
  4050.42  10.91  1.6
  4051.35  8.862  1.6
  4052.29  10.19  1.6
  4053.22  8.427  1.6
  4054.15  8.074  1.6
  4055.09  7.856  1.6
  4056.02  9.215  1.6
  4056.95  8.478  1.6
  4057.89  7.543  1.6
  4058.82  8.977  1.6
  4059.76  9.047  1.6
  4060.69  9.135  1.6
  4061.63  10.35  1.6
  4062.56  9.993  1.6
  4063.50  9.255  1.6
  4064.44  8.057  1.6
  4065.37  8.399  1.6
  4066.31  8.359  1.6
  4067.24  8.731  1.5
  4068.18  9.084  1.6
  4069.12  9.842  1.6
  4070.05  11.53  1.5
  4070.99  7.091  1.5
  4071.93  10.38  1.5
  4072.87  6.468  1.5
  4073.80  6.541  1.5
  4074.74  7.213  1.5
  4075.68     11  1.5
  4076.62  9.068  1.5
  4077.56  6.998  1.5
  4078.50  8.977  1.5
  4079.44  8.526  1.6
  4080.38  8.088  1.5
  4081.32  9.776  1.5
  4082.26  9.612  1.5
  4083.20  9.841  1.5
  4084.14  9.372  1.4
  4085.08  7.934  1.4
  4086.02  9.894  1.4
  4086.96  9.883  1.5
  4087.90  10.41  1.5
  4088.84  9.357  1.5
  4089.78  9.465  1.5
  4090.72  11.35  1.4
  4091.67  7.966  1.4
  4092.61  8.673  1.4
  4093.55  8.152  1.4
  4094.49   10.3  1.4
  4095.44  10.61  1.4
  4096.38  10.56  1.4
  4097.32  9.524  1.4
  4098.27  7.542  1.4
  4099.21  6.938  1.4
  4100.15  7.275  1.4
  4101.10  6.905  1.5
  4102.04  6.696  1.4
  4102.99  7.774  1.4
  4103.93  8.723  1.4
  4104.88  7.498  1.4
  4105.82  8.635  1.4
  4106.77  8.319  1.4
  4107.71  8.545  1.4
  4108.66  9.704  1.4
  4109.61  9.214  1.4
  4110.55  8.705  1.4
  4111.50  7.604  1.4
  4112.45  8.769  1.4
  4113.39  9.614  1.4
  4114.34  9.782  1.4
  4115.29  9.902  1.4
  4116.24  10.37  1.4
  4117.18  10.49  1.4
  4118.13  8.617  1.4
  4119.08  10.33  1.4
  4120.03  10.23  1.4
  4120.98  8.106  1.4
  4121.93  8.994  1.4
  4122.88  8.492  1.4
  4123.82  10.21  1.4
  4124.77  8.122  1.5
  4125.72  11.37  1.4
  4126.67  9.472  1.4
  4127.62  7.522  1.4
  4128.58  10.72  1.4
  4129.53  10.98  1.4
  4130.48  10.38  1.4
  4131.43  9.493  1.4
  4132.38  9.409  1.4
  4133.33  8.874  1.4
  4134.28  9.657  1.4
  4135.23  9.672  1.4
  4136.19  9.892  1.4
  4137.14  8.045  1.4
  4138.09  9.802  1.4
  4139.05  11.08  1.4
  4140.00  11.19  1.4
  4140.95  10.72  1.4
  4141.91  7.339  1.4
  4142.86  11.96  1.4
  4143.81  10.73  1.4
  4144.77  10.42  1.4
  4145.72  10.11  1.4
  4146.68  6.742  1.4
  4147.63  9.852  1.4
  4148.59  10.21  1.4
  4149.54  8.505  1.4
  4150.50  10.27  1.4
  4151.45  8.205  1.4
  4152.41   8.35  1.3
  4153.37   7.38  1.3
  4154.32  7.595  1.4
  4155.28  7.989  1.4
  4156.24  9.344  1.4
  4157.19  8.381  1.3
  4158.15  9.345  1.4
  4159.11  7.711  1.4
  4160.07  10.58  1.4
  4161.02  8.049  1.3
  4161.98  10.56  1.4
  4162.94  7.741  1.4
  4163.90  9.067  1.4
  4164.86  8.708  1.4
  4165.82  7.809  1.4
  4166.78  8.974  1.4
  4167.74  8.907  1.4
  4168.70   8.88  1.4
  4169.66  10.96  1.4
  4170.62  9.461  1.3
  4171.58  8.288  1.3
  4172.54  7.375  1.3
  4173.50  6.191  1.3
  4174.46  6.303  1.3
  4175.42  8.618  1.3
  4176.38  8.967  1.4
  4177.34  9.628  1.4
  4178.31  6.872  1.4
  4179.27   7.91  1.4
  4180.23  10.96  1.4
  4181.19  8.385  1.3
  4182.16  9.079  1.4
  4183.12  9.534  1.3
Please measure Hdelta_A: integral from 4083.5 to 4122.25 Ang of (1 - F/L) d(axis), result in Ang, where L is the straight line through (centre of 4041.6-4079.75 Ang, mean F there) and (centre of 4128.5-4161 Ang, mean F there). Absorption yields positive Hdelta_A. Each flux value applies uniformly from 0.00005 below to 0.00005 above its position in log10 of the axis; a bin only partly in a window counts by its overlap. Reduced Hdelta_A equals 0.6 Ang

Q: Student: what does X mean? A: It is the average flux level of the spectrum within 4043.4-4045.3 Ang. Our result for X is 9.38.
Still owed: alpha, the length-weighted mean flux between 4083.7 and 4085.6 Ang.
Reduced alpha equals 8.68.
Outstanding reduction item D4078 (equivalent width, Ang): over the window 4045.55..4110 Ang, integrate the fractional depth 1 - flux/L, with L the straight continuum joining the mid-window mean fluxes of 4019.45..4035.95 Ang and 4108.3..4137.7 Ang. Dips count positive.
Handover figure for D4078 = 4.4 Ang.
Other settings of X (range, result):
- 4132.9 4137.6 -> 9.23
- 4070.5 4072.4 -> 8.73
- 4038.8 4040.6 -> 9.94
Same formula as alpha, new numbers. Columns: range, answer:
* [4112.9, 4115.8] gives 9.76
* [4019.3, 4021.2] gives 10.8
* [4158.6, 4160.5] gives 9.09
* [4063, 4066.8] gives 8.53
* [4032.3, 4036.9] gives 9.3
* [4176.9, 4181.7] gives 8.73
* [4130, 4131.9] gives 9.95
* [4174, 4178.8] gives 8.08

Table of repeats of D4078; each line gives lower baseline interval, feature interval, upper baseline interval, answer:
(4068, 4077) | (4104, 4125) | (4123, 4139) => 0.6 Ang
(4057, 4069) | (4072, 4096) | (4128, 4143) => 0.4 Ang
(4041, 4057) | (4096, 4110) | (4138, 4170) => 1.4 Ang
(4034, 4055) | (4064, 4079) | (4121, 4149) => 1.4 Ang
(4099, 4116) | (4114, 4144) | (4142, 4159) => -3.4 Ang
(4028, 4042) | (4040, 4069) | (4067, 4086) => 0.3 Ang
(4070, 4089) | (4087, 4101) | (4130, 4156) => -0.2 Ang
